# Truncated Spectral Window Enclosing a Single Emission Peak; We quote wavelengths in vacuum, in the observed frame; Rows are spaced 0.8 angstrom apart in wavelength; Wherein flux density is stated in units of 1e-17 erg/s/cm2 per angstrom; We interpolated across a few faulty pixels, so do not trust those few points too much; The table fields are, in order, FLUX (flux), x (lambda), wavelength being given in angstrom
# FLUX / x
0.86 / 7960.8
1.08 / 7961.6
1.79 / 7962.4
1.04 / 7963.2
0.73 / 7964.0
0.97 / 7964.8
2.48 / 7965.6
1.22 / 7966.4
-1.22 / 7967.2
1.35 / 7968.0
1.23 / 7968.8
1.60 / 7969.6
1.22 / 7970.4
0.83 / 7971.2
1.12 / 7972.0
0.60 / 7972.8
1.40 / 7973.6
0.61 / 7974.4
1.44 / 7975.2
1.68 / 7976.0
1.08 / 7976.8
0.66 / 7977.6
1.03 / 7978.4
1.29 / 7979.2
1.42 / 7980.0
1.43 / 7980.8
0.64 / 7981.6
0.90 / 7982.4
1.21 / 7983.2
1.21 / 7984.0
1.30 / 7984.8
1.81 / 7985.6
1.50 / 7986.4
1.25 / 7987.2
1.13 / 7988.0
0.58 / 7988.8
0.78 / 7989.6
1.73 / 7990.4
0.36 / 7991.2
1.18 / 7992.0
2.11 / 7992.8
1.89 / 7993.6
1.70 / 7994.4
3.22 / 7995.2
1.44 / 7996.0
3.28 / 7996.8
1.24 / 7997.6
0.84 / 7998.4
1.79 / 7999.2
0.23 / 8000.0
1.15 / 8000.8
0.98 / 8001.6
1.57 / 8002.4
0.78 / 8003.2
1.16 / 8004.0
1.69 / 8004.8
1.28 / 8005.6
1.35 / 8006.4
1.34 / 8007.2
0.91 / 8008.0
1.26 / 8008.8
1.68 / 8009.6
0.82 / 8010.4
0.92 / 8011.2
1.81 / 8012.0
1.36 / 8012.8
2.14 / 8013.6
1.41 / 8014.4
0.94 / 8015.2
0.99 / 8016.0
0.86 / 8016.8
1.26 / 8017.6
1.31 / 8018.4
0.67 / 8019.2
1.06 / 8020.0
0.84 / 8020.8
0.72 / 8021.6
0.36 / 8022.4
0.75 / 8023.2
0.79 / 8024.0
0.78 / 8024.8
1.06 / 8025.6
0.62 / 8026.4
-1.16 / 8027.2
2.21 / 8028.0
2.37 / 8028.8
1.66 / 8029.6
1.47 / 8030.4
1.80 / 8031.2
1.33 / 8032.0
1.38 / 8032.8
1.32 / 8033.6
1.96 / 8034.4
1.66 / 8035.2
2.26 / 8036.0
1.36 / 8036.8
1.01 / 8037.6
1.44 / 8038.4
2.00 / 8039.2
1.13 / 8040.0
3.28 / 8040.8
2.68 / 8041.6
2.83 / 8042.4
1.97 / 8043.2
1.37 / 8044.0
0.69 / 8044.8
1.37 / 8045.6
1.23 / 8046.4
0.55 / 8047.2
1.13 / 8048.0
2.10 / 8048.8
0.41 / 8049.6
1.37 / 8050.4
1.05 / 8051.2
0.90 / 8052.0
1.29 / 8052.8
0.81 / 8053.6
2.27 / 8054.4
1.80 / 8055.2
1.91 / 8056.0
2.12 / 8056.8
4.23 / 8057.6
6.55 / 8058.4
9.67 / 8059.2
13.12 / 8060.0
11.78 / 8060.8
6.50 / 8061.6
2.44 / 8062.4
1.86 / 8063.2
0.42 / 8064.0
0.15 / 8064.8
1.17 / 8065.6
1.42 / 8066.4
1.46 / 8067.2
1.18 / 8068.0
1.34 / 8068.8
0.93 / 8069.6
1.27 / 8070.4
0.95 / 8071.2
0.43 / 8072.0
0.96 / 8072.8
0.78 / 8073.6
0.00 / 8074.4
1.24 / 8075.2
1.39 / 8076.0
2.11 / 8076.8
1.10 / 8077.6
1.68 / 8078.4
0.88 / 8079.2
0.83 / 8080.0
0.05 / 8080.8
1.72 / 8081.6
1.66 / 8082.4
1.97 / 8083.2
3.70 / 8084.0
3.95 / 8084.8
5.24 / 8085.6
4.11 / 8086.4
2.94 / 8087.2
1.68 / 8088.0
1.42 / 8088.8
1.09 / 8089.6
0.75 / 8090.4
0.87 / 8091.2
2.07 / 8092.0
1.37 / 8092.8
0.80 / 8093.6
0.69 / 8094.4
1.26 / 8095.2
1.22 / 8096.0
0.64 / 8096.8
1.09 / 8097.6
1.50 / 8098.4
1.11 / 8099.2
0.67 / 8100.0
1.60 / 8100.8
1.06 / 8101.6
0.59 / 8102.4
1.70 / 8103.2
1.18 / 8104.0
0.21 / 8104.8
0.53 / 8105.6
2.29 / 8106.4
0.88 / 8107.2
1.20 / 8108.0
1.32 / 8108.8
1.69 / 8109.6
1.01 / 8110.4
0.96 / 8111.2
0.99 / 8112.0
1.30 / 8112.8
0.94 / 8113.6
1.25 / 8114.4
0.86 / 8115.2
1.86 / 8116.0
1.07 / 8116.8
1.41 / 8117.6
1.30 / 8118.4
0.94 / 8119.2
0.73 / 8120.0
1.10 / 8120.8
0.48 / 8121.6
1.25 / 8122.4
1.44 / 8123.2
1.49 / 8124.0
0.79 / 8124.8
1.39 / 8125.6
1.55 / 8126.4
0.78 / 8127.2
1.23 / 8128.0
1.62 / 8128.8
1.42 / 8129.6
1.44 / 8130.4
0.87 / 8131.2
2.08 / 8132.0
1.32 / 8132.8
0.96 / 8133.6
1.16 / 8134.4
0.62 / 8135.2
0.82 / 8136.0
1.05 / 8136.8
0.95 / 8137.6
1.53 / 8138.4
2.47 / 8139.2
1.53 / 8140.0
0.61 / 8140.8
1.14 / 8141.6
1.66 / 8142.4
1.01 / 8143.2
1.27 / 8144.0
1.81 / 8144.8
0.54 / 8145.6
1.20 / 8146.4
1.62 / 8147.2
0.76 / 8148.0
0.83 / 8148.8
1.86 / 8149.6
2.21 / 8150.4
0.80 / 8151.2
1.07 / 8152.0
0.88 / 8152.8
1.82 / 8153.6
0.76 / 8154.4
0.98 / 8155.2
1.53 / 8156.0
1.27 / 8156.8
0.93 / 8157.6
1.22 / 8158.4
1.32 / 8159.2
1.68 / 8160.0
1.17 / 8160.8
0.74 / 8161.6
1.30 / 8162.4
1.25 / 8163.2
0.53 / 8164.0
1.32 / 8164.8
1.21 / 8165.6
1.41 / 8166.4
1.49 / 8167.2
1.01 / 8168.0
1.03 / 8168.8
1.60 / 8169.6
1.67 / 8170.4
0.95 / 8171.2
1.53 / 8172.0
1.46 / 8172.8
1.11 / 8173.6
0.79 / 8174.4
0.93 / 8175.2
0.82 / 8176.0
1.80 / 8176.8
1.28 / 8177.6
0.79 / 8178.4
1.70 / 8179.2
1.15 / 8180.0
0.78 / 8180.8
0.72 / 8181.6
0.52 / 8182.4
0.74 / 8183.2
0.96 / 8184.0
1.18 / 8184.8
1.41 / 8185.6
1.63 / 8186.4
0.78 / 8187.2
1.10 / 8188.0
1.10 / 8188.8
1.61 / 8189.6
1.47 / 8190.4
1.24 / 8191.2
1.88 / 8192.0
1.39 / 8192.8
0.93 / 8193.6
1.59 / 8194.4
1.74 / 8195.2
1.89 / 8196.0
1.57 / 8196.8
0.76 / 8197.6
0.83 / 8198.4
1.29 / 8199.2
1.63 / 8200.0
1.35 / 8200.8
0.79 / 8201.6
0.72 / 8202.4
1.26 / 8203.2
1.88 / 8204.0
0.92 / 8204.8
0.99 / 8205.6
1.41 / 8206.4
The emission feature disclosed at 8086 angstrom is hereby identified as [N II]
